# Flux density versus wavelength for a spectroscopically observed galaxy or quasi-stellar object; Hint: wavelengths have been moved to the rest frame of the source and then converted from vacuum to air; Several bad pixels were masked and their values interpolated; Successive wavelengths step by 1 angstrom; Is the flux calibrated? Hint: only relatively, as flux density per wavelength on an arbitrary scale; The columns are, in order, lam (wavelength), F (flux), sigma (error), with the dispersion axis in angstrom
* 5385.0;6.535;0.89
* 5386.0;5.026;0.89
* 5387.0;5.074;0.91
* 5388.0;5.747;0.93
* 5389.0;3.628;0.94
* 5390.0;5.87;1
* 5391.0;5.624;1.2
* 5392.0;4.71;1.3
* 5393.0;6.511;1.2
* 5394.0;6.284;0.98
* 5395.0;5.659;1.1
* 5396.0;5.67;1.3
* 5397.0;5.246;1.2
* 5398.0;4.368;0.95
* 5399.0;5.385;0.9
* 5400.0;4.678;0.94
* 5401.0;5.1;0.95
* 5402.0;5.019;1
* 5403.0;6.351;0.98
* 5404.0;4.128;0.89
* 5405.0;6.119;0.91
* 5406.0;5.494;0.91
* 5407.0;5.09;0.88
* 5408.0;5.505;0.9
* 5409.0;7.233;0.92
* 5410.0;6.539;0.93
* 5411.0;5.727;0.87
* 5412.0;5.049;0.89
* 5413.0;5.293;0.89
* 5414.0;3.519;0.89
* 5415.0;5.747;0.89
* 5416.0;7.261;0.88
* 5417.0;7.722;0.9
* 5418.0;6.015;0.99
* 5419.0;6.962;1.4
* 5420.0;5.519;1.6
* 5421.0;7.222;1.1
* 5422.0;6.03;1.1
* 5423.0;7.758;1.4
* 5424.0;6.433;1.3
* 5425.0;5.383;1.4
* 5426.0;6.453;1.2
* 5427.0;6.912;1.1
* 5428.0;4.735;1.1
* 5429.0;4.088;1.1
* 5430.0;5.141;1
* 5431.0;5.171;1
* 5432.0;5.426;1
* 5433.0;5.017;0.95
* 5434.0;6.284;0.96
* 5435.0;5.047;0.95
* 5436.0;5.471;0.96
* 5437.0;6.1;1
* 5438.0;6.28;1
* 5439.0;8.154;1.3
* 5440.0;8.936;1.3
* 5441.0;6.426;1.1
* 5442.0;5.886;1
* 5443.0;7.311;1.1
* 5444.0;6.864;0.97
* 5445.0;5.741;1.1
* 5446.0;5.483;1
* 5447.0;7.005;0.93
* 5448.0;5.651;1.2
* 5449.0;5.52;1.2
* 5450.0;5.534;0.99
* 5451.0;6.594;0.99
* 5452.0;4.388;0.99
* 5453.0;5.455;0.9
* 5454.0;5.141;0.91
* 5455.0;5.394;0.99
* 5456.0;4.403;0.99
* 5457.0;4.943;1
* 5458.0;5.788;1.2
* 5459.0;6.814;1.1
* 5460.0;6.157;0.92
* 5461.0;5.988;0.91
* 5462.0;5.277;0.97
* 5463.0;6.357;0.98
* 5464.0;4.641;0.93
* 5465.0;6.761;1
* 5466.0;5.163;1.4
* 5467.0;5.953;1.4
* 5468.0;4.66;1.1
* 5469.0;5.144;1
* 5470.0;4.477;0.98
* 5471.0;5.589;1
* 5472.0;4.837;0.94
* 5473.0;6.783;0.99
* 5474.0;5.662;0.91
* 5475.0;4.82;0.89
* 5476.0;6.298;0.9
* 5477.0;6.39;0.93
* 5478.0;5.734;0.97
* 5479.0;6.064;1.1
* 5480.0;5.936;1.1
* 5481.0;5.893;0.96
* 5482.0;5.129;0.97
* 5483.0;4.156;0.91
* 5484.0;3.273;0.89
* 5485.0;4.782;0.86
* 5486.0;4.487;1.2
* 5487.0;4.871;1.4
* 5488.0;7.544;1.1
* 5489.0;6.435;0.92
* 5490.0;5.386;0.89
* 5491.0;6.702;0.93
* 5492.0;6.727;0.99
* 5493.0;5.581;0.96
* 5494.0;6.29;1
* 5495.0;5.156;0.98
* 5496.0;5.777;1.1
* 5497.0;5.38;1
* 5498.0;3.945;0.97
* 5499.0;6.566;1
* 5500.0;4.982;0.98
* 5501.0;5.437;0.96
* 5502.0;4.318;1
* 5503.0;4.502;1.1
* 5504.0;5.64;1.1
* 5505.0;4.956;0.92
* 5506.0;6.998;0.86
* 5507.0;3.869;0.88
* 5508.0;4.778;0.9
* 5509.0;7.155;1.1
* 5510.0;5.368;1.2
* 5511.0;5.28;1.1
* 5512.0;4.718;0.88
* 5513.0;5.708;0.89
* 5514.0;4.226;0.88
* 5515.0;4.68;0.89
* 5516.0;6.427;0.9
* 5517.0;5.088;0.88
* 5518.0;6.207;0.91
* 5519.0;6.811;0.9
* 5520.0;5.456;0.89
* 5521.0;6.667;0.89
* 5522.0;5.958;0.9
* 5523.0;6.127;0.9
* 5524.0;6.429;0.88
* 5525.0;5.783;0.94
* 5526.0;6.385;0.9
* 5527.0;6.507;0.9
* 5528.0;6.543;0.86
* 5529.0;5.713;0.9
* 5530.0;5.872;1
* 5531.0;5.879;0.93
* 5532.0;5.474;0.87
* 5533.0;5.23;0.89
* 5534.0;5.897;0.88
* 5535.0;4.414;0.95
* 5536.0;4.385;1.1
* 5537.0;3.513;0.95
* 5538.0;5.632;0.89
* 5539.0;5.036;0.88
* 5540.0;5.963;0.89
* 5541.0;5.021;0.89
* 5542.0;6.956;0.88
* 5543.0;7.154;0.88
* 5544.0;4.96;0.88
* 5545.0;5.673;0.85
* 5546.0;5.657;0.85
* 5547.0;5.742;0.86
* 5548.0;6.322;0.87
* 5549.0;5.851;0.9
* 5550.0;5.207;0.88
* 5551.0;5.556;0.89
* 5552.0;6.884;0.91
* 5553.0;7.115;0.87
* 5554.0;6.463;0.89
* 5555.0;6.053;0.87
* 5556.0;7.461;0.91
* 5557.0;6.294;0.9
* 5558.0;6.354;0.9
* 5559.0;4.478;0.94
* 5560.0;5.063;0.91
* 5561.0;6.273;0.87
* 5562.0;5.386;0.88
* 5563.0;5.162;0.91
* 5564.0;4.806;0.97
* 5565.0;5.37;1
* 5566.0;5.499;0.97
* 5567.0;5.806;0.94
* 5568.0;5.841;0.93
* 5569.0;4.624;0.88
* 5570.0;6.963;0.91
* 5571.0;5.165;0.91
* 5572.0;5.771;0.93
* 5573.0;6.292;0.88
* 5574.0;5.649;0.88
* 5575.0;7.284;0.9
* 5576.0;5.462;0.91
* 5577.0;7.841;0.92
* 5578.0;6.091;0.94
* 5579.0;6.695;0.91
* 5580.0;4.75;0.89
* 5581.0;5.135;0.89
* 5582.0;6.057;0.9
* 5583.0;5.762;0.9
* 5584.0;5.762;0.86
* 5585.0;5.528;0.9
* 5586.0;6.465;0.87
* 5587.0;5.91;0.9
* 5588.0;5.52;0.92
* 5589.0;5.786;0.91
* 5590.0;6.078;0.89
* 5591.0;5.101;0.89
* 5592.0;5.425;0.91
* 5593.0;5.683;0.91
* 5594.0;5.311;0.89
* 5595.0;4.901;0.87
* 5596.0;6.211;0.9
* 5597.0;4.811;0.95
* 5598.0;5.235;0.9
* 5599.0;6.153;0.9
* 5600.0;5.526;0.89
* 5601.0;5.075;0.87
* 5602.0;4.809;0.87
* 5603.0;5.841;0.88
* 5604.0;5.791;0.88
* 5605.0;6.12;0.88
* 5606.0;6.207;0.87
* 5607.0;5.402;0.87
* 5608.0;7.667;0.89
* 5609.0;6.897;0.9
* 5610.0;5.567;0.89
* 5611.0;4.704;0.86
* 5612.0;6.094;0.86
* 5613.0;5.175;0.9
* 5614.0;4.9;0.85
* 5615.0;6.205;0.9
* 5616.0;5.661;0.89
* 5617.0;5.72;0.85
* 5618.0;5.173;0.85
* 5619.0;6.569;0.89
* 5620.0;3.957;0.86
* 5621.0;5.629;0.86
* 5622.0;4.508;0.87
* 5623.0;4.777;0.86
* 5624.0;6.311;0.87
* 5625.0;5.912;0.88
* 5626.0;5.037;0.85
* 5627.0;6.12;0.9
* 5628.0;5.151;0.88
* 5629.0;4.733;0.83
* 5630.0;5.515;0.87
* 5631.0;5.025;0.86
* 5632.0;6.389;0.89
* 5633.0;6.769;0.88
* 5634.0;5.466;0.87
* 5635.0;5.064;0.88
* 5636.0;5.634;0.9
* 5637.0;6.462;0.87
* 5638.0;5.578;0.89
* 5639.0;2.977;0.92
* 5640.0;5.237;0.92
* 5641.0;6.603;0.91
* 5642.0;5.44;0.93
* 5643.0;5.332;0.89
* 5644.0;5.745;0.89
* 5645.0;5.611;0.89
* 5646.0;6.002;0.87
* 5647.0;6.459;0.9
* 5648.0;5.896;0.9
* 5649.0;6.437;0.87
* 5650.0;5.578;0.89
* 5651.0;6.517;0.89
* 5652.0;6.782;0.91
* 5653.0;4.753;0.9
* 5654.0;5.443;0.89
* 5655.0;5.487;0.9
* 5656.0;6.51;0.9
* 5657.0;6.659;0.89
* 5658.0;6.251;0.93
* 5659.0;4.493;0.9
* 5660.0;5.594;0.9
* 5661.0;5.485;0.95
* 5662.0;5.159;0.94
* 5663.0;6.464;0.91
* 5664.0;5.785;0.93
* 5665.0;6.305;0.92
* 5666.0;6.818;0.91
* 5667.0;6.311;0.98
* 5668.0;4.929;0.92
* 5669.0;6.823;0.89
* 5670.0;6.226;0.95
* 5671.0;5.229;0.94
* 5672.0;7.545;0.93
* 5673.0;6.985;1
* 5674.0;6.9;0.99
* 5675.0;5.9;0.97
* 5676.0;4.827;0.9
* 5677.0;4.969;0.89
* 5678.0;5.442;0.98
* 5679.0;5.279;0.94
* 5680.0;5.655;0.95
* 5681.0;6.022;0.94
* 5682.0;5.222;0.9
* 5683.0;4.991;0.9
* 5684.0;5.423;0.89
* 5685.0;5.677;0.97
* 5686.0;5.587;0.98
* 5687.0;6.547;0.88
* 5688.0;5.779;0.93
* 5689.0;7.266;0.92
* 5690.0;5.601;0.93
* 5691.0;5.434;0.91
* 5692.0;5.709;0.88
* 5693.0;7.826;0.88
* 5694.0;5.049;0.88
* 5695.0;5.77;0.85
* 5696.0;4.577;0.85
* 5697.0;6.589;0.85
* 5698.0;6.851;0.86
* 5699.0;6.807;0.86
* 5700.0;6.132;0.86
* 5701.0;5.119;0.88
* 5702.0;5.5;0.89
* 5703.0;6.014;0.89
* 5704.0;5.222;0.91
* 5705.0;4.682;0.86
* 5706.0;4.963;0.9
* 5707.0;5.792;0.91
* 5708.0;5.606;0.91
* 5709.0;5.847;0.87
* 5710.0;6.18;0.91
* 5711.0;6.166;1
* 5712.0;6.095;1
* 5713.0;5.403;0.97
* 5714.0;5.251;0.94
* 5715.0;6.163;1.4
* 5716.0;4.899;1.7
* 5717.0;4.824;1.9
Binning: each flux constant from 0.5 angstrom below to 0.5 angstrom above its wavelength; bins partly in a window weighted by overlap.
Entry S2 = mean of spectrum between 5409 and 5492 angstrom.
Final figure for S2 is 5.81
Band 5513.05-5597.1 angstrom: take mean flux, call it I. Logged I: 5.77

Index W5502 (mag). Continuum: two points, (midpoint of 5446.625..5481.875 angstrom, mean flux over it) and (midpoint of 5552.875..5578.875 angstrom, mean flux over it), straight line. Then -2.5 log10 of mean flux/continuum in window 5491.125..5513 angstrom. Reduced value 0.06 mag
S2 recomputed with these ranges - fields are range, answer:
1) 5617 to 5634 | 5.48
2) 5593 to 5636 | 5.58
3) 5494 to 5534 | 5.6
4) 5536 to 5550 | 5.59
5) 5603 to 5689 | 5.75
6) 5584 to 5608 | 5.65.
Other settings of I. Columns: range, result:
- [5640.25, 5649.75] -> 5.92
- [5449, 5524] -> 5.53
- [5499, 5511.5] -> 5.33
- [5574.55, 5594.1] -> 5.89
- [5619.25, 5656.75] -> 5.6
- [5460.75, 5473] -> 5.45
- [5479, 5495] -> 5.55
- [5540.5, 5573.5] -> 5.86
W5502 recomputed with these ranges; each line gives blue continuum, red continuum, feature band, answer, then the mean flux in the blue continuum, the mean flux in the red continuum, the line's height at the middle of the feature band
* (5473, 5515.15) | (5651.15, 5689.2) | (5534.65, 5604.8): -0.02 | 5.44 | 5.88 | 5.63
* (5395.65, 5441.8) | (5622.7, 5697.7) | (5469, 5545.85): 0.05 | 5.85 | 5.79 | 5.83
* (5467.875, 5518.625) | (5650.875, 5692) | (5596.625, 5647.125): 0.03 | 5.44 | 5.87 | 5.75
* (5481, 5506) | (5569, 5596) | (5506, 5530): -0.05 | 5.38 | 5.84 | 5.51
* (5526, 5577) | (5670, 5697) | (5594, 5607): 0.05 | 5.78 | 5.84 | 5.8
